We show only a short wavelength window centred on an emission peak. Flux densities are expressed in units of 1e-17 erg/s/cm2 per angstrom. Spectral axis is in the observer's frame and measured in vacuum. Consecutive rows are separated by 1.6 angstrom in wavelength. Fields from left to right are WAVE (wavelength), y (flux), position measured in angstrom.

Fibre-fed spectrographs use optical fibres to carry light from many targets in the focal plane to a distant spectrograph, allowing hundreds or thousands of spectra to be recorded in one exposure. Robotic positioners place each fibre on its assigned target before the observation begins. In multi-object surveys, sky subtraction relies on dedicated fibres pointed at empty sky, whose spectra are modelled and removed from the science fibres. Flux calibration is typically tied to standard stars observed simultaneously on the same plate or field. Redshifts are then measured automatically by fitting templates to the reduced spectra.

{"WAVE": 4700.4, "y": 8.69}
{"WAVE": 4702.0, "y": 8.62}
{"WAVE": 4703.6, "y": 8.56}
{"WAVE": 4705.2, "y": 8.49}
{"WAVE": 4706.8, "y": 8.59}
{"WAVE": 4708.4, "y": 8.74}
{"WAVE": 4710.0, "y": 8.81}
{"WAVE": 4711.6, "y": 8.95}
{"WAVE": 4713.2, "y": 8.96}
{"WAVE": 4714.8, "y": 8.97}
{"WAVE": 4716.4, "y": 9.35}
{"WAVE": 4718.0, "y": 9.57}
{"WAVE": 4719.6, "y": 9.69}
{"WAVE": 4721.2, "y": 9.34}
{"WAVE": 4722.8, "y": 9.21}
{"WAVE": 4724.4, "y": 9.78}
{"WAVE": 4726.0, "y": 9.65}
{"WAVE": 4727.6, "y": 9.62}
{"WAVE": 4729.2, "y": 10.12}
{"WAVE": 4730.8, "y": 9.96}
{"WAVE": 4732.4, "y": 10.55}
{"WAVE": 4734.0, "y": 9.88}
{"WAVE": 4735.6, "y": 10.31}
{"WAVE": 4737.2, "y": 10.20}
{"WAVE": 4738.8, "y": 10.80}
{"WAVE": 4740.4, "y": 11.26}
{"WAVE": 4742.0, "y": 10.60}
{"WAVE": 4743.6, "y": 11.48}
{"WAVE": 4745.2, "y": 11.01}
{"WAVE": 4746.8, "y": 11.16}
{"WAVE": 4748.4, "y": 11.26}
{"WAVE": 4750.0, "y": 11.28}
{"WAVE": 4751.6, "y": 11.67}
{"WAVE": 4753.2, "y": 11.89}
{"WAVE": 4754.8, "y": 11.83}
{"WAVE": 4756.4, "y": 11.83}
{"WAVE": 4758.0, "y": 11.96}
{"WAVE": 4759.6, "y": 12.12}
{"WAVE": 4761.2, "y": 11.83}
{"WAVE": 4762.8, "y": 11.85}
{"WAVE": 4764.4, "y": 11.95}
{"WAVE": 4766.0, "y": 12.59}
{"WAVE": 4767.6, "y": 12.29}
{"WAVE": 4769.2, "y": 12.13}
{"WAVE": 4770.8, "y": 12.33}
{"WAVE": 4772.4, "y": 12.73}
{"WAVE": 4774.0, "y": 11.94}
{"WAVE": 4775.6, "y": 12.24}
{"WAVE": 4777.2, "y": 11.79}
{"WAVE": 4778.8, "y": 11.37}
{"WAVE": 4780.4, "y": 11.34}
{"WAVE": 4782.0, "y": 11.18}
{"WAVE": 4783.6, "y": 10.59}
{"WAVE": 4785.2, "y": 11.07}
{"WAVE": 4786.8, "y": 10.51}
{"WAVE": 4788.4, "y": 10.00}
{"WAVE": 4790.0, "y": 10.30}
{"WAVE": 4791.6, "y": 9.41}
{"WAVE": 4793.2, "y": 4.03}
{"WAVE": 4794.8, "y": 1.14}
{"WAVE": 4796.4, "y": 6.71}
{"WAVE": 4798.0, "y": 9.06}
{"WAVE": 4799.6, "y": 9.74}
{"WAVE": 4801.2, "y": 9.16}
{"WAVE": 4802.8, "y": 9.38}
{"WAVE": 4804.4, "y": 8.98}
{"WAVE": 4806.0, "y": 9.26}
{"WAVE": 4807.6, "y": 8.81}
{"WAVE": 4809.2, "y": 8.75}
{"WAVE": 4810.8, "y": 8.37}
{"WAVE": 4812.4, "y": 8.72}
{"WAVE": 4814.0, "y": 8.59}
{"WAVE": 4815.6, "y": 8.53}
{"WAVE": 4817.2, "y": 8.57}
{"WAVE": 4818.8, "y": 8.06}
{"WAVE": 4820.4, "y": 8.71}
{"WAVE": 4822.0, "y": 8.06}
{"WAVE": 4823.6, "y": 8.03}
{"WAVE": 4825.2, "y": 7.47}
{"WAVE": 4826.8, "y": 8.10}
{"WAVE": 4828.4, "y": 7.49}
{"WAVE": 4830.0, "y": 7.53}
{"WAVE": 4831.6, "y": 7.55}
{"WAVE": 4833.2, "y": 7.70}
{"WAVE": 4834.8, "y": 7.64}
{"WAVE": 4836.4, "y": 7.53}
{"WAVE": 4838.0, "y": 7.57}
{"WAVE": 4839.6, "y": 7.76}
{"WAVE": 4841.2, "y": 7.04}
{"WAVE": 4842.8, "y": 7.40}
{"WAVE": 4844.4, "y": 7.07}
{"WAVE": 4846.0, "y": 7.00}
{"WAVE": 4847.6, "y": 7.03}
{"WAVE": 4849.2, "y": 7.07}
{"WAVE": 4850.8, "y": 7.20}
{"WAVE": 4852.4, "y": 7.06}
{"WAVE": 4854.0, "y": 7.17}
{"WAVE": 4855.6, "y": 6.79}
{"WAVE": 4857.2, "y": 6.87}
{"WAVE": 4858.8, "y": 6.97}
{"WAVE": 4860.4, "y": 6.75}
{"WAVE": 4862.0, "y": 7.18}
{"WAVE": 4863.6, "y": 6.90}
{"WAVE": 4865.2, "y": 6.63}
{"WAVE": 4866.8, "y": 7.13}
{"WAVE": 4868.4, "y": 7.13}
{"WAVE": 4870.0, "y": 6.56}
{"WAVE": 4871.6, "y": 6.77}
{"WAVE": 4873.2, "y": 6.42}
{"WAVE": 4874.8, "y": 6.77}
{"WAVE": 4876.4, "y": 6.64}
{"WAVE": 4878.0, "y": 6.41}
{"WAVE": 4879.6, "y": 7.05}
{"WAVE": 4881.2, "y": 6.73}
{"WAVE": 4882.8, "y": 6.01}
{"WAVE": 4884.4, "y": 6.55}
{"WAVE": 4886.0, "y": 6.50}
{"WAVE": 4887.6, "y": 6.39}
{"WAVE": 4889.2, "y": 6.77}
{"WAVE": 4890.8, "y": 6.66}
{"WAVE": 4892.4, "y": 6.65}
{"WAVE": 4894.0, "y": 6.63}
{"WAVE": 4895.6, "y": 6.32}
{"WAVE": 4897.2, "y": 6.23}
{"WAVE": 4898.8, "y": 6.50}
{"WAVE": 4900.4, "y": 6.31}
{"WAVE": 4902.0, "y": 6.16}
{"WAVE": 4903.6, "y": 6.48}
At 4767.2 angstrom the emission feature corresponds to C IV 1549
